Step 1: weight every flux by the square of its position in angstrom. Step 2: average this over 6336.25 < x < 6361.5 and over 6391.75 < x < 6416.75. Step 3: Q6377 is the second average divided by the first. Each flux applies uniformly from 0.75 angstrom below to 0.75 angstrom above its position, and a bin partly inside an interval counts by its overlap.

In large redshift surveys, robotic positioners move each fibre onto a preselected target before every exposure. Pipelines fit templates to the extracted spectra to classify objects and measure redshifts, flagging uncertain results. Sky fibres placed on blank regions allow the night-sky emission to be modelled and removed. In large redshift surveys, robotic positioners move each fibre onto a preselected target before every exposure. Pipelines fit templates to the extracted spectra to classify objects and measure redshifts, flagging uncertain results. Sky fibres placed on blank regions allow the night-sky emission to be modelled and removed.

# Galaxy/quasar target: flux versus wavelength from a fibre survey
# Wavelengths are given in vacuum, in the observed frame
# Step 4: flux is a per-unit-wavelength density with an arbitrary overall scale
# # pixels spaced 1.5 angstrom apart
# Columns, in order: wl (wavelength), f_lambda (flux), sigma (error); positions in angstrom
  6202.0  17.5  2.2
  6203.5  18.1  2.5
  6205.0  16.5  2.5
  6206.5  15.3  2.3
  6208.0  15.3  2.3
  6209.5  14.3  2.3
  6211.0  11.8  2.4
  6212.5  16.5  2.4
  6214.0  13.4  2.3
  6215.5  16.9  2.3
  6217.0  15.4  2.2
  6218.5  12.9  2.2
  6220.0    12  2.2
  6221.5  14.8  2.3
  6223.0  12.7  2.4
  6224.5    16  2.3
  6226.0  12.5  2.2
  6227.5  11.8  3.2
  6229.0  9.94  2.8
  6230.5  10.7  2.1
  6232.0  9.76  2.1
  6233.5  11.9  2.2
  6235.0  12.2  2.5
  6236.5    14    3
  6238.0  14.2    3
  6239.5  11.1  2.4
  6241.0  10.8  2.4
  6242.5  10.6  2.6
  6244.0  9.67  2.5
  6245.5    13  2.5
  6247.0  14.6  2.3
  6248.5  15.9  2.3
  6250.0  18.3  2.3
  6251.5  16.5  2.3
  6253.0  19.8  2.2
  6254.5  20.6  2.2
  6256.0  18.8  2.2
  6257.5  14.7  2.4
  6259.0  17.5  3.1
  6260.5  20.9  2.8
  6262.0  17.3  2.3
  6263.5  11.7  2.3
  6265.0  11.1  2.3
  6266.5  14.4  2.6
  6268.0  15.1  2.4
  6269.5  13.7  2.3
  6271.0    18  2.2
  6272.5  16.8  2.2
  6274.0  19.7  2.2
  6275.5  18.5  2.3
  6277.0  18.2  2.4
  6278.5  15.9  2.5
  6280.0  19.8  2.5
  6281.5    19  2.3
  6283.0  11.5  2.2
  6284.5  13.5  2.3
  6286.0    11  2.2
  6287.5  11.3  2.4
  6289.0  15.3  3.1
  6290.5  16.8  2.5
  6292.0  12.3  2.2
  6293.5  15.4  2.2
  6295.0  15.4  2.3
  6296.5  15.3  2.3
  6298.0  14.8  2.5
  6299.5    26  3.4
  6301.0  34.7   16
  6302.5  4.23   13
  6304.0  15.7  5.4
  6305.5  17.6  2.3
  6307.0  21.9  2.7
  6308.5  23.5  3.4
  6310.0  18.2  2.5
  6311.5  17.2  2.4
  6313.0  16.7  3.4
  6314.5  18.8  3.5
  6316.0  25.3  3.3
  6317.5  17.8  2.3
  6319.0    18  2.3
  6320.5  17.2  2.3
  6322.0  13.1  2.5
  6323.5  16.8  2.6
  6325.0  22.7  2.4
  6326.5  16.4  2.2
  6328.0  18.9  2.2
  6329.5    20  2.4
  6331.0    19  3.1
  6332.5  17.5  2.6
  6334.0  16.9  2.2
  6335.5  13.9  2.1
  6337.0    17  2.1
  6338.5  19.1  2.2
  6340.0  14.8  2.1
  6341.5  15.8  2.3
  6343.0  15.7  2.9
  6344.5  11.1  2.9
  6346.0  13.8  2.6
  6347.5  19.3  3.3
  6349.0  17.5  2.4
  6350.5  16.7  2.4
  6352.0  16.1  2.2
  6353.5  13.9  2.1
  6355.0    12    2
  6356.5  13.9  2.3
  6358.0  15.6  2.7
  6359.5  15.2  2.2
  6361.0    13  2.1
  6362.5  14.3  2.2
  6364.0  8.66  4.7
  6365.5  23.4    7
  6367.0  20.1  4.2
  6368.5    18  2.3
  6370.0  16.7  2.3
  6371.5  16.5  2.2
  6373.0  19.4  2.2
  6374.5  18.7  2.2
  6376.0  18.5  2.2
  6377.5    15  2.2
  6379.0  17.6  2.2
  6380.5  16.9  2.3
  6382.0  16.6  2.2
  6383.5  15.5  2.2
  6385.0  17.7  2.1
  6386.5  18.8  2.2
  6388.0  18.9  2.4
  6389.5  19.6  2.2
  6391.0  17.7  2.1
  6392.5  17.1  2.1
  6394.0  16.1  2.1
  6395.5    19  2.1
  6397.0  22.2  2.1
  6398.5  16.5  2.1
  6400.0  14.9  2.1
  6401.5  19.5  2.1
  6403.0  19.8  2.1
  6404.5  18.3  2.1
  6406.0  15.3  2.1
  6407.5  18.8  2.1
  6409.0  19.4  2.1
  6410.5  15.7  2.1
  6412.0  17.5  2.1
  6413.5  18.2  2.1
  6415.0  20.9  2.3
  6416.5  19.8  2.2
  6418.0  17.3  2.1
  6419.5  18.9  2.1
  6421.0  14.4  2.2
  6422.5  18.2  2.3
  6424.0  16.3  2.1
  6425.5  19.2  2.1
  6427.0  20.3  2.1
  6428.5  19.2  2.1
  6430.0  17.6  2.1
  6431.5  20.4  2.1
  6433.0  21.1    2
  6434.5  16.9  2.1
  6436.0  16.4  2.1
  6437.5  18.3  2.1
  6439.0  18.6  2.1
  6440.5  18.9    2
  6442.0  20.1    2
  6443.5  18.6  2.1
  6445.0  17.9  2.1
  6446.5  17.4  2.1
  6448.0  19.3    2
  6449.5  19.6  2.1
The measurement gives 1.20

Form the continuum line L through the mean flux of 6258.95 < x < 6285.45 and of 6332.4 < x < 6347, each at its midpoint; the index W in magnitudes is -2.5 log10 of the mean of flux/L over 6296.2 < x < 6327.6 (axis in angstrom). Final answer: -0.183 mag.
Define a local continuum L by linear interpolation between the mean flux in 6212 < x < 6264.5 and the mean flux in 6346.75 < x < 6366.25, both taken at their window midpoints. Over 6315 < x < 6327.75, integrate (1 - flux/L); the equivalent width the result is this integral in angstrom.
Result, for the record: -2.9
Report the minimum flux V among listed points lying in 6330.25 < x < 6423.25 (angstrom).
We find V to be 8.66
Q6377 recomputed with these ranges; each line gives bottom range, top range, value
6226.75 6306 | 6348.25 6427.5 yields 1.18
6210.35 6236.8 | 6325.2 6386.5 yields 1.32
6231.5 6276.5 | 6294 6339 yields 1.24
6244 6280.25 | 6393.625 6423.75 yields 1.14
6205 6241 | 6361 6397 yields 1.38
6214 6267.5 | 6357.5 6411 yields 1.29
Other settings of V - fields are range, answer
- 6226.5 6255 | 9.67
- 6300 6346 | 4.23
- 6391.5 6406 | 14.9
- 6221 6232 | 9.76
